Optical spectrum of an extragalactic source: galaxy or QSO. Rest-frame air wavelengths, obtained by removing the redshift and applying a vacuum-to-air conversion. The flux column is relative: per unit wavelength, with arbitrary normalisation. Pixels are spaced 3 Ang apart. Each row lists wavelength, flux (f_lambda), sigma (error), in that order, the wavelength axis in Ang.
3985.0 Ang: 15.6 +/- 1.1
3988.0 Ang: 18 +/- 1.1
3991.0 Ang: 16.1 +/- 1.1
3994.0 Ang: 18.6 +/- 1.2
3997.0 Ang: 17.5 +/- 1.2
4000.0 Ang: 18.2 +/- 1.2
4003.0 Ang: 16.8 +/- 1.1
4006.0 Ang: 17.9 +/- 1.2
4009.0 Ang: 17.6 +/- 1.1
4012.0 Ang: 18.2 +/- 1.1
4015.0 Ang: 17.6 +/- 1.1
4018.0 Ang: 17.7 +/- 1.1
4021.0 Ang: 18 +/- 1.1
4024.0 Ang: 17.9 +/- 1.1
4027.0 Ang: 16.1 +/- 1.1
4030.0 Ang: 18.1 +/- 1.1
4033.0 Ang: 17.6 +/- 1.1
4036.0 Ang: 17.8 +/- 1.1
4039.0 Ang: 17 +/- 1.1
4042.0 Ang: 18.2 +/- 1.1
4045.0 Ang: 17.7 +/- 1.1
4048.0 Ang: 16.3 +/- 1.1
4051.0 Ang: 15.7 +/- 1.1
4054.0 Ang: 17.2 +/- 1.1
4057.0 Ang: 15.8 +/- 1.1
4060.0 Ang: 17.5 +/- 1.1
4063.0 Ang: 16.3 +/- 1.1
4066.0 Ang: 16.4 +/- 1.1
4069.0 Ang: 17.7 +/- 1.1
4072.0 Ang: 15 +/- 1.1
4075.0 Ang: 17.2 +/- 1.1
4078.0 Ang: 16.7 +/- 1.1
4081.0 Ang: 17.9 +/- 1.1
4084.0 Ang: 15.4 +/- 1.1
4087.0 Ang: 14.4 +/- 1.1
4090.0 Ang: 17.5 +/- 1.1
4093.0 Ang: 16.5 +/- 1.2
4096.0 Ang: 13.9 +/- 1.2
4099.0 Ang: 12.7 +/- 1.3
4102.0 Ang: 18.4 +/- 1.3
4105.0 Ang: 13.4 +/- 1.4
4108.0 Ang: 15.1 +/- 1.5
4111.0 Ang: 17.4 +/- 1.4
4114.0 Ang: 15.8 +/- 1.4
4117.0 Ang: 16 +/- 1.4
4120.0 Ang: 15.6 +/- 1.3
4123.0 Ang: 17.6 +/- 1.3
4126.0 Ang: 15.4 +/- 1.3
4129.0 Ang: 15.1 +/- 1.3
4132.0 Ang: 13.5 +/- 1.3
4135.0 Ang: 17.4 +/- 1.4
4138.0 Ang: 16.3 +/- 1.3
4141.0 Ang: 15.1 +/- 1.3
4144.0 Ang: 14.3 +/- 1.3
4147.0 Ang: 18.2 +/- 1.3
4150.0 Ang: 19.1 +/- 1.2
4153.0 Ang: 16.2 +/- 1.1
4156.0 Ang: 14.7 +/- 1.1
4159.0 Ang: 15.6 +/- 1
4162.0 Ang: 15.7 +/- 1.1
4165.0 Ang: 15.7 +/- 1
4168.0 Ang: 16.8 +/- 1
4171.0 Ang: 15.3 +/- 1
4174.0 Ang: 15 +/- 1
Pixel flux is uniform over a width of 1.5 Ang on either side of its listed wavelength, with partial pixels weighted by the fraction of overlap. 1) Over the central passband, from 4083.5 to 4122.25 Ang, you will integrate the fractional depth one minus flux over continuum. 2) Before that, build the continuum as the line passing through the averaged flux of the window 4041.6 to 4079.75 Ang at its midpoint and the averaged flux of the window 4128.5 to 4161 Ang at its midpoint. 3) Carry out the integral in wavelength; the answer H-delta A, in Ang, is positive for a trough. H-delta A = 1.8 Ang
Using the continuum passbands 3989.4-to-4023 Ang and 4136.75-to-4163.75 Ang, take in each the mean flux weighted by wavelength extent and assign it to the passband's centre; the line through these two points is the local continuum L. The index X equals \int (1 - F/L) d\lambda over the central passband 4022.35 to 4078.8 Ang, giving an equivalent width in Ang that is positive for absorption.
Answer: 0.7 Ang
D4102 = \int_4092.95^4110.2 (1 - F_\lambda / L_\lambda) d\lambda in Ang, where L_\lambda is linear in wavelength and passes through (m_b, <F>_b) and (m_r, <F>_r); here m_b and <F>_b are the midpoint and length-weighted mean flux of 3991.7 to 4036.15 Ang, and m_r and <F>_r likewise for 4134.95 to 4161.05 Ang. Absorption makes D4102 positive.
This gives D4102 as 1.8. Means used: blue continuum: 17.7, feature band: 15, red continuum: 16.2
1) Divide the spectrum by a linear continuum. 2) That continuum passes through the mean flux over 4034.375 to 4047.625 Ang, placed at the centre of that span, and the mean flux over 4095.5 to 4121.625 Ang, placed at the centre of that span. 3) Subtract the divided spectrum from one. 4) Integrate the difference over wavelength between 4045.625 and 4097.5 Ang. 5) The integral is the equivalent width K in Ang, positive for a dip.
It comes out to 0.8 Ang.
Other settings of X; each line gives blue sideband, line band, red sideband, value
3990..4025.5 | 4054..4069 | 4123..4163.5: 0.3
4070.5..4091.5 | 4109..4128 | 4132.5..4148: -0.1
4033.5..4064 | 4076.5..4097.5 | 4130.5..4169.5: 0.7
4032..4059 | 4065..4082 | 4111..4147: -0.2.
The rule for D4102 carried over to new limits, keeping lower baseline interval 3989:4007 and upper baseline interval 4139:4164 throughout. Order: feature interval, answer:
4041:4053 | 0.10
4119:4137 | 0.59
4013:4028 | -0.19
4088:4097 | 0.36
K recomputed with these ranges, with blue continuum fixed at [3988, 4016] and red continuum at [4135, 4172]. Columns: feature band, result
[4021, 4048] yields -0.30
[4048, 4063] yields 0.53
